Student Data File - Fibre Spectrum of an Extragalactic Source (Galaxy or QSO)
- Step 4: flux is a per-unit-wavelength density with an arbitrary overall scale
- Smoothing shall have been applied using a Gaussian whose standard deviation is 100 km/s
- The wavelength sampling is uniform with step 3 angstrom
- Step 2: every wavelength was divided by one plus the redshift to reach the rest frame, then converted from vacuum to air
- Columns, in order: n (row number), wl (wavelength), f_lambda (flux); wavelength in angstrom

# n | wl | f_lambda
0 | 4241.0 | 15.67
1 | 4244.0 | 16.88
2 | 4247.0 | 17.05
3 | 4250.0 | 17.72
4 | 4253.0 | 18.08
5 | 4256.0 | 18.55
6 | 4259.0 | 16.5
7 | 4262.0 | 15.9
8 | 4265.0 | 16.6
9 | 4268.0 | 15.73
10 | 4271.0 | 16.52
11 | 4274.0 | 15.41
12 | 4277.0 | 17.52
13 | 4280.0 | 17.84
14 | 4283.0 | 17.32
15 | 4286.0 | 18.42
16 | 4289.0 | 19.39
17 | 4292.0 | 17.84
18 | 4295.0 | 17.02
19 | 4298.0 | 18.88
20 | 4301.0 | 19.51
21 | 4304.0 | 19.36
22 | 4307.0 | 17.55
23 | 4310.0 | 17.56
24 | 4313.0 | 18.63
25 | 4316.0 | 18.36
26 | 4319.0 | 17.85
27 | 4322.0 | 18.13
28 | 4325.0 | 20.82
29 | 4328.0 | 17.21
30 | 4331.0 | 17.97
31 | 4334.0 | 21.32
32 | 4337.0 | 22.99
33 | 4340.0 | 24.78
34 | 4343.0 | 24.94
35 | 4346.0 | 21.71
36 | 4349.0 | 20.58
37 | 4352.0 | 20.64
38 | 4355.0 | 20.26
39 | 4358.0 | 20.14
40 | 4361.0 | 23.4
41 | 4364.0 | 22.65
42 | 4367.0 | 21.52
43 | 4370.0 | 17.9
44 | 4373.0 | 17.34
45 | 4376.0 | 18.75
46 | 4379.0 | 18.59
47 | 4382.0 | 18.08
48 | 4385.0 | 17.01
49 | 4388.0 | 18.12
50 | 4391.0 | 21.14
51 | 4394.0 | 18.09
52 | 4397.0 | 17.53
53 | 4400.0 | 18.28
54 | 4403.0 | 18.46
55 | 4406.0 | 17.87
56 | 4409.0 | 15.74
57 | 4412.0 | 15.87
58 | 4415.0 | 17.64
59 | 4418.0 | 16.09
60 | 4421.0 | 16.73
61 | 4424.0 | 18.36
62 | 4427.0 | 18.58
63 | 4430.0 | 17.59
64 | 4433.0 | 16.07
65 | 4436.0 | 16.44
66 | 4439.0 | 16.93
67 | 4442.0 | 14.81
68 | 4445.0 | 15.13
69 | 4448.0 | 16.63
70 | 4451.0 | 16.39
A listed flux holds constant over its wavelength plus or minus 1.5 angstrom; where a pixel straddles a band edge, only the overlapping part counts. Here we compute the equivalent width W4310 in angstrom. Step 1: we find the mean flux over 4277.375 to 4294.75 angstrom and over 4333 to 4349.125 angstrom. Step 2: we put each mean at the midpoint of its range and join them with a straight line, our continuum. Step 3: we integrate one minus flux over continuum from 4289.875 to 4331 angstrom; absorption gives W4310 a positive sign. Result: 3.7 angstrom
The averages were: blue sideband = 18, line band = 18.4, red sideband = 22.9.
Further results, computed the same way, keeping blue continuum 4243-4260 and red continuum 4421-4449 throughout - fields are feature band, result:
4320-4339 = -2.9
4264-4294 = 0.2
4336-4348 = -4.5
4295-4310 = -1.1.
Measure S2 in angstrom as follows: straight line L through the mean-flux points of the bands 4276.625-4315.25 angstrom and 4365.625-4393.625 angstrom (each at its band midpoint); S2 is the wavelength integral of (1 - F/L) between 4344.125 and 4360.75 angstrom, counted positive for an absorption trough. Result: -2.18 angstrom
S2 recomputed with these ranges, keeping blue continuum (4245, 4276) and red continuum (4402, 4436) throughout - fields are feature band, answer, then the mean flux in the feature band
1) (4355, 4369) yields -3.8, 21.6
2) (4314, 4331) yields -1.5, 18.4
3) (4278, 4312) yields -2.7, 18.2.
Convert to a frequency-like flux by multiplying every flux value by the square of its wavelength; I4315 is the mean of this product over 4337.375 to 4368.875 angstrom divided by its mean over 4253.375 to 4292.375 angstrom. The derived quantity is 1.33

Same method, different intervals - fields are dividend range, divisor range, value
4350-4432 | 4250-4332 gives 1.09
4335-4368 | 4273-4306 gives 1.26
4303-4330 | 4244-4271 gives 1.11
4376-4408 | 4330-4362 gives 0.86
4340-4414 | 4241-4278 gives 1.22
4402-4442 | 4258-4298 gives 1.06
